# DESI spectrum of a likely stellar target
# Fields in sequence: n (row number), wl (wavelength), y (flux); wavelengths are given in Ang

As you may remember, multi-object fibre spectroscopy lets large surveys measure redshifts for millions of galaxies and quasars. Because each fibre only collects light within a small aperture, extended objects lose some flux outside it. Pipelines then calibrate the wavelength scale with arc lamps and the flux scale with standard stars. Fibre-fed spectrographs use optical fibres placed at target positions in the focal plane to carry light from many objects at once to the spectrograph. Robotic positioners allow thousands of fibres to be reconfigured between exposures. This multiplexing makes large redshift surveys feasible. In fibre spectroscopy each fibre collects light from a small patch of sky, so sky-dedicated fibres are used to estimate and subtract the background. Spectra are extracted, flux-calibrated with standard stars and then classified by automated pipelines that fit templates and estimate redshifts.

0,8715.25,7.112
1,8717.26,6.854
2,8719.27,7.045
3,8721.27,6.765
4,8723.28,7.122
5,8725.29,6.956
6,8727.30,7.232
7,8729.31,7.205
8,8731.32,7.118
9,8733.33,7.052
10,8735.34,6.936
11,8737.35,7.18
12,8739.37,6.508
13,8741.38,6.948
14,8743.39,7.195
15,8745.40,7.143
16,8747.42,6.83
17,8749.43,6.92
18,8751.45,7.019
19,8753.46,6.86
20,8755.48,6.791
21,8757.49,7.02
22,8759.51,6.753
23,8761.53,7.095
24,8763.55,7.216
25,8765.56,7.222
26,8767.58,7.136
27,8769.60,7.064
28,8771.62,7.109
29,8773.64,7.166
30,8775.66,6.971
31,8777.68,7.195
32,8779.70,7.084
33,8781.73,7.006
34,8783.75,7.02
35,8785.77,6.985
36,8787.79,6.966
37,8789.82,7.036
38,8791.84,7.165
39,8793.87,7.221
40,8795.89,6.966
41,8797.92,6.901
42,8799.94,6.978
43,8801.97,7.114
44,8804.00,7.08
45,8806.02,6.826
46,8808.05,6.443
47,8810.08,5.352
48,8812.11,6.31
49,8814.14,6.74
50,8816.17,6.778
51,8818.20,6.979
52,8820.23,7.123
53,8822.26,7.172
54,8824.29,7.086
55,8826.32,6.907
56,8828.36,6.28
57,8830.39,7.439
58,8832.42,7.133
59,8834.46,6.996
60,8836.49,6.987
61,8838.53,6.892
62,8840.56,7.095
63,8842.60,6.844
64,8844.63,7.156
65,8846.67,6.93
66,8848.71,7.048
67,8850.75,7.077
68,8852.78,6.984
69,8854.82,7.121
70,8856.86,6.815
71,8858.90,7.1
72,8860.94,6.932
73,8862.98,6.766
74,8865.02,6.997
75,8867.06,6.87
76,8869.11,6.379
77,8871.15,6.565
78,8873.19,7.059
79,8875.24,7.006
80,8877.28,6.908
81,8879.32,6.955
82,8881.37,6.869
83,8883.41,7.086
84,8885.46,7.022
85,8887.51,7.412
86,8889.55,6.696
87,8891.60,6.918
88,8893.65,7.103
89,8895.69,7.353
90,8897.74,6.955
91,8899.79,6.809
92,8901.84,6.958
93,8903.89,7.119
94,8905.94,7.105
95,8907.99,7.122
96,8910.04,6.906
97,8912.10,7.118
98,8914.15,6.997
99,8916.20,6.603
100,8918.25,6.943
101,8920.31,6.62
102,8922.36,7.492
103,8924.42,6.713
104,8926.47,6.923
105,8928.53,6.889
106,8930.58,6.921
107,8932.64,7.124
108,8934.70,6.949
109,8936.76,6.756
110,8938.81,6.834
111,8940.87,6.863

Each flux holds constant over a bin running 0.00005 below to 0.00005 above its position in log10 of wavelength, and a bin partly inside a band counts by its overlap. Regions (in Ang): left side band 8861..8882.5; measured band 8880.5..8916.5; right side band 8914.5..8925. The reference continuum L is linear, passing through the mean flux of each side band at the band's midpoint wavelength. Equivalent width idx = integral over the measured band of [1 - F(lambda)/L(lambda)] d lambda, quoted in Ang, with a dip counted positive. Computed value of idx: -0.8 Ang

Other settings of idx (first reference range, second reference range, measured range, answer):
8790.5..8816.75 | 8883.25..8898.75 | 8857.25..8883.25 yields 0.45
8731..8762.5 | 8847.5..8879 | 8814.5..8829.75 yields 0.04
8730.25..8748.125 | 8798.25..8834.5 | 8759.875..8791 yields -0.76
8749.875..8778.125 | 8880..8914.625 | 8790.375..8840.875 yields 1.14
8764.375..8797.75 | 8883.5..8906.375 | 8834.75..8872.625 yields 0.71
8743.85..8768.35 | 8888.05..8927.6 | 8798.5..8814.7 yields 0.89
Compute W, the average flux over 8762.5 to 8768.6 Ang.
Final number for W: 7.19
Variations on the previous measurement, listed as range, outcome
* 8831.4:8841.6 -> 7.02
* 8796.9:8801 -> 6.94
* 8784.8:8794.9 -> 7.08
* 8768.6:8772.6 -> 7.09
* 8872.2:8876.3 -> 7.03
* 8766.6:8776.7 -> 7.09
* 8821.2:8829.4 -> 6.86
